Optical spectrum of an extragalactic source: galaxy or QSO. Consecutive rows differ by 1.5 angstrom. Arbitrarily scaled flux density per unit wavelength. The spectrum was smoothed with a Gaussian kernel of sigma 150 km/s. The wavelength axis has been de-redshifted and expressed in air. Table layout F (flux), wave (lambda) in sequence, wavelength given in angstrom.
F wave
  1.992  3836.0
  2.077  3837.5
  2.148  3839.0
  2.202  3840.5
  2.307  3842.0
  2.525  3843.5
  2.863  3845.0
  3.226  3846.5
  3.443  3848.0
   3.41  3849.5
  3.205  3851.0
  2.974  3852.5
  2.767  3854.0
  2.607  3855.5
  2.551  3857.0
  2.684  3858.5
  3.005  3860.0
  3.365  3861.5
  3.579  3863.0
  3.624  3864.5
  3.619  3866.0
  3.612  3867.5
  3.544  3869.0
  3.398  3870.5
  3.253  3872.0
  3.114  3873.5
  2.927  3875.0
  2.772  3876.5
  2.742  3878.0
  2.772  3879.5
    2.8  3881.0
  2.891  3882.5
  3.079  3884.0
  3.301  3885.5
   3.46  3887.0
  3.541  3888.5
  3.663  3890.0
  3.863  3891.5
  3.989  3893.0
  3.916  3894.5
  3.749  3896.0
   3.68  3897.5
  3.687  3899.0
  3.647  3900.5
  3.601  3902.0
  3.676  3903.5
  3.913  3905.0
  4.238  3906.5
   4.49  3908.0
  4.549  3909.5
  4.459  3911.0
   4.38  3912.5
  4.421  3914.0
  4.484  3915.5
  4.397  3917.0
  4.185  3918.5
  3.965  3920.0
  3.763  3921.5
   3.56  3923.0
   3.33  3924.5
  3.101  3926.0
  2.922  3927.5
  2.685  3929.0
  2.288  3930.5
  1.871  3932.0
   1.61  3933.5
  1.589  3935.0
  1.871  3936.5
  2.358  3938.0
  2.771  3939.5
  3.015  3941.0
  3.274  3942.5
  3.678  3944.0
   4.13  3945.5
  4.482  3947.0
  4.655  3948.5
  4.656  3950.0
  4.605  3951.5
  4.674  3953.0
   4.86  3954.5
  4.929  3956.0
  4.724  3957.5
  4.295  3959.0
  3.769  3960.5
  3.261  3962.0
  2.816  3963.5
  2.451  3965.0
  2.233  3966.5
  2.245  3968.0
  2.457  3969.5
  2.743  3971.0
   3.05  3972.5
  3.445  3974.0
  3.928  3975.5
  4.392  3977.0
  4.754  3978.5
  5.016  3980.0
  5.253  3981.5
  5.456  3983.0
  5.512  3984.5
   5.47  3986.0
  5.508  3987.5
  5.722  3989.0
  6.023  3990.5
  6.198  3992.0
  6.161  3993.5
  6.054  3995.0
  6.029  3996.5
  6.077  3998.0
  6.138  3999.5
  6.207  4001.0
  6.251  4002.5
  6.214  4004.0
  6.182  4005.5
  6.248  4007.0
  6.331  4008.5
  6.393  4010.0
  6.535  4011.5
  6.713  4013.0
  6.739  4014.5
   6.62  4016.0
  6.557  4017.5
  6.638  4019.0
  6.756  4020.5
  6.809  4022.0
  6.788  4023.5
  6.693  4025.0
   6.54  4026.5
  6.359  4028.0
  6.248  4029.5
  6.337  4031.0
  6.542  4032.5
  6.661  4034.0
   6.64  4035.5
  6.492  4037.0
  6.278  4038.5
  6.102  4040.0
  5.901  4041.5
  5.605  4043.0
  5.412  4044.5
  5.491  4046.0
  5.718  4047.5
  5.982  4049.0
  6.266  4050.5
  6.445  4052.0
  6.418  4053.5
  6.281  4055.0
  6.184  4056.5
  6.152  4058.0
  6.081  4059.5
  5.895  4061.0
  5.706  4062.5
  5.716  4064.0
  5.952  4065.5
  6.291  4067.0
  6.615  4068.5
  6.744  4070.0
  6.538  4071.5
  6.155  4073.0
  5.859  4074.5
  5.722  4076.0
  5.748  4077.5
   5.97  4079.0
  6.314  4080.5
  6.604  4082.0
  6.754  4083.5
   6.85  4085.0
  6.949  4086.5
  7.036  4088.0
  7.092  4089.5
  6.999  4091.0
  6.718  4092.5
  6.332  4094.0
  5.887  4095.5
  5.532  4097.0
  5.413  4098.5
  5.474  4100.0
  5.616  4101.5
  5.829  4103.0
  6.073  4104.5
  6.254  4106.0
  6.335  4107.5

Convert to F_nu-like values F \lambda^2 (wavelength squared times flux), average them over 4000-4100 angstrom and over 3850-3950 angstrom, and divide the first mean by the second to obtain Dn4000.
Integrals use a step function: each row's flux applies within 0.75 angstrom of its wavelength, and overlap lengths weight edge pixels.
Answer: 2.00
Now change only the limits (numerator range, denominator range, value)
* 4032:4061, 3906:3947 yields 1.92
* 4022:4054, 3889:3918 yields 1.65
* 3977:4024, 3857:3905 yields 1.92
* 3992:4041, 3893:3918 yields 1.66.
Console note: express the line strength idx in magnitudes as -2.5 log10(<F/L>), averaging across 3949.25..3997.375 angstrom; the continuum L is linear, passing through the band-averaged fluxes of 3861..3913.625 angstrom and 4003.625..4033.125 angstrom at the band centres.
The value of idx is 0.233 mag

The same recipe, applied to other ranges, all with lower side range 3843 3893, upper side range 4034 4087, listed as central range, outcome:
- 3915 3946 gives 0.321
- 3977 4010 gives -0.138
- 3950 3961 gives -0.010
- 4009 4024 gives -0.209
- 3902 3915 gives -0.115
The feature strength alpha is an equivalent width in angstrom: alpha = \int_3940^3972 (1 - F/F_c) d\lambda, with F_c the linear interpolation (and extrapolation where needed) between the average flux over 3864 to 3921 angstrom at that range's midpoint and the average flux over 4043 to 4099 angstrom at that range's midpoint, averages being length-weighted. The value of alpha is 6.0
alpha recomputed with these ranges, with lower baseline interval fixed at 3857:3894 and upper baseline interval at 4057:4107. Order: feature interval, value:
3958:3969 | 3.59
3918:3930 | 1.67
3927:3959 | 6.21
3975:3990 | -1.07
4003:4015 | -2.88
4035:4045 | -0.81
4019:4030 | -2.50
